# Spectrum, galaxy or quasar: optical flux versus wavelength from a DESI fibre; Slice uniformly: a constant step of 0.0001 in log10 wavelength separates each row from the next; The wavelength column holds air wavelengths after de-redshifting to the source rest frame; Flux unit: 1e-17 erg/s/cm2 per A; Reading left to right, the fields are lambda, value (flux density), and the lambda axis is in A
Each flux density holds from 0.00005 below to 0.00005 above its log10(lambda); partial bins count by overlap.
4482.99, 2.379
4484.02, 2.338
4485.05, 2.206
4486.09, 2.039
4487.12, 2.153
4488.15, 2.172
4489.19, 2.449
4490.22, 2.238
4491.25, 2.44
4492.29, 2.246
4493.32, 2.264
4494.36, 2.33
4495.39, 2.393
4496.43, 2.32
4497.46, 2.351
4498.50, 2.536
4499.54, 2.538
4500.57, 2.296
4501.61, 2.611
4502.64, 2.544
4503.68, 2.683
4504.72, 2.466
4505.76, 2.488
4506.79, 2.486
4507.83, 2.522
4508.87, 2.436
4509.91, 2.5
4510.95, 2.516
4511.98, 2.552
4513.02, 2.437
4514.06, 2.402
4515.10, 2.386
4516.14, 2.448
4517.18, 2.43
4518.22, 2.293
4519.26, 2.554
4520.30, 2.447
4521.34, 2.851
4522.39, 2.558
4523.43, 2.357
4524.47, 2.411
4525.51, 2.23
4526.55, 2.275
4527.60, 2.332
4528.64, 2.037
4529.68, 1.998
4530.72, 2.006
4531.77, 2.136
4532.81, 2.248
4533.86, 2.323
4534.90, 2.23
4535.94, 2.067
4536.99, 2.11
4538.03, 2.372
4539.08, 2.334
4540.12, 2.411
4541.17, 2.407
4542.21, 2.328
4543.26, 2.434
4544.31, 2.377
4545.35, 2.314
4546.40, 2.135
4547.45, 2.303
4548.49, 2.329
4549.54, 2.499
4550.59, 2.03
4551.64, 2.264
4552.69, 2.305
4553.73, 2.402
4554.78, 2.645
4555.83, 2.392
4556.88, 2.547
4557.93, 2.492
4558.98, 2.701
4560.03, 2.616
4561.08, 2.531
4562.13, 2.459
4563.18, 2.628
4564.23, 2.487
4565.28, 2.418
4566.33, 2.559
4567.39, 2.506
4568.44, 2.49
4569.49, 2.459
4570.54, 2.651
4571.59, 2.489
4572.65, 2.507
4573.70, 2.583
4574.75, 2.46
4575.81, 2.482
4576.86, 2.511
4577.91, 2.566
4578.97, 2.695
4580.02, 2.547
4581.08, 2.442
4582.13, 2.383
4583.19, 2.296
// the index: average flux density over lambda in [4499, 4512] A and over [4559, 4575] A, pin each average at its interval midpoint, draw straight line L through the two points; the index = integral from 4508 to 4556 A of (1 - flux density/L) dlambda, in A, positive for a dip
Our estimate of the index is 3.3 A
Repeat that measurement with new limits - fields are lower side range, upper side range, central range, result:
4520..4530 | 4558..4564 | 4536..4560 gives 1.2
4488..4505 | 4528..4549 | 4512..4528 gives -0.8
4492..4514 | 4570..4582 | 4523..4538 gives 1.7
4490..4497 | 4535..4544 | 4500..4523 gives -1.8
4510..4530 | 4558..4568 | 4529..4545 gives 1.3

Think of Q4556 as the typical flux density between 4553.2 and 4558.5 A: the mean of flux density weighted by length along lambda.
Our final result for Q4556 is 2.5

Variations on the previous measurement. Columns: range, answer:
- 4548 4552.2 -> 2.28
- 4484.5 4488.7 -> 2.14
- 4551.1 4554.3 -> 2.33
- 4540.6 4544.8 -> 2.38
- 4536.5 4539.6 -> 2.28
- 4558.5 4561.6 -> 2.61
